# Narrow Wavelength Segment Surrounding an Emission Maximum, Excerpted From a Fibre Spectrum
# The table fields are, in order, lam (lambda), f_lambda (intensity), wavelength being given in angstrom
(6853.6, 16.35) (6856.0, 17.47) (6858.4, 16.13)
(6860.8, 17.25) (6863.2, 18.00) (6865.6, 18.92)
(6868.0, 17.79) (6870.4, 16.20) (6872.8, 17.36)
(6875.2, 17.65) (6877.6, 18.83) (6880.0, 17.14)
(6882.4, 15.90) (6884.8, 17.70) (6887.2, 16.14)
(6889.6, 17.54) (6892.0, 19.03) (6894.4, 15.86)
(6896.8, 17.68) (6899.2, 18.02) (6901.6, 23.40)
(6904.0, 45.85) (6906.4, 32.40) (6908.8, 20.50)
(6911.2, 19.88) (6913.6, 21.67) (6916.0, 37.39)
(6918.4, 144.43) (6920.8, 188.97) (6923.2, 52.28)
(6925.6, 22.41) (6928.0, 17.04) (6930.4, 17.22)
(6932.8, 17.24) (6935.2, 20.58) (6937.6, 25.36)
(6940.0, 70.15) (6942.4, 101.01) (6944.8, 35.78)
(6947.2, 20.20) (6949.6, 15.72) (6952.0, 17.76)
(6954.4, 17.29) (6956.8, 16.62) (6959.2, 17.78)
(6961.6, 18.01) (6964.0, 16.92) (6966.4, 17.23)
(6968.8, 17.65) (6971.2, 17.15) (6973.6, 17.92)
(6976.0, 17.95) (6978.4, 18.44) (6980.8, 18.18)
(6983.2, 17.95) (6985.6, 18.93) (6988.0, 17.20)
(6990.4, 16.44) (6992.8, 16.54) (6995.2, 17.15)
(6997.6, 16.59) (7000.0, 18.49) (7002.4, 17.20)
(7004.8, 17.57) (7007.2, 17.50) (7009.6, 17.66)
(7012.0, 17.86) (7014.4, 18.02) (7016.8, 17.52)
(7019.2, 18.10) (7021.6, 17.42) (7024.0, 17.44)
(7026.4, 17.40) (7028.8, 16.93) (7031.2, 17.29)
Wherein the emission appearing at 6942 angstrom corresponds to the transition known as [N II]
